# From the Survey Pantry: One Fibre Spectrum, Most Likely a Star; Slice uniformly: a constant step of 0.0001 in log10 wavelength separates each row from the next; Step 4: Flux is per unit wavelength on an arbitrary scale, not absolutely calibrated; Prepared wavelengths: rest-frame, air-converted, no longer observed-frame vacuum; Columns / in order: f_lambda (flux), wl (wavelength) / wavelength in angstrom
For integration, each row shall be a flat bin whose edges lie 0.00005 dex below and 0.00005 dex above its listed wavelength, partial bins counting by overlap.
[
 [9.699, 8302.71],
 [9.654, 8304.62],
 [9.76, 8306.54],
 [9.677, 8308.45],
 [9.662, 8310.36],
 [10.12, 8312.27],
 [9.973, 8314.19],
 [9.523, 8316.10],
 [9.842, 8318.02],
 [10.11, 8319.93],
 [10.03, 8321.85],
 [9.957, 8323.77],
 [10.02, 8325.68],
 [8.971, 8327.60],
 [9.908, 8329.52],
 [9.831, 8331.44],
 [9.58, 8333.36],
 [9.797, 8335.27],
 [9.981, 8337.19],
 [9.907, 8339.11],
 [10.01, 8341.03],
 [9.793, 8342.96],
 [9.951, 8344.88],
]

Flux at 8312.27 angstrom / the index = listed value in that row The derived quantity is 10.12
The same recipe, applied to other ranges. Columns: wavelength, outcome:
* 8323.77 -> 9.957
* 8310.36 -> 9.662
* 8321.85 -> 10.03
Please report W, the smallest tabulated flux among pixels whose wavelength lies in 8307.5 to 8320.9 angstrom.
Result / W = 9.523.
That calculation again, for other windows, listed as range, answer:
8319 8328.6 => 8.971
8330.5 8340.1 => 9.58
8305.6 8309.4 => 9.677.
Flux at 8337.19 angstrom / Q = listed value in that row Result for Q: 9.981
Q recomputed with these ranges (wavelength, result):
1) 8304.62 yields 9.654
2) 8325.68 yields 10.02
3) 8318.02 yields 9.842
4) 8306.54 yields 9.76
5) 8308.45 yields 9.677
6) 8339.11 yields 9.907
